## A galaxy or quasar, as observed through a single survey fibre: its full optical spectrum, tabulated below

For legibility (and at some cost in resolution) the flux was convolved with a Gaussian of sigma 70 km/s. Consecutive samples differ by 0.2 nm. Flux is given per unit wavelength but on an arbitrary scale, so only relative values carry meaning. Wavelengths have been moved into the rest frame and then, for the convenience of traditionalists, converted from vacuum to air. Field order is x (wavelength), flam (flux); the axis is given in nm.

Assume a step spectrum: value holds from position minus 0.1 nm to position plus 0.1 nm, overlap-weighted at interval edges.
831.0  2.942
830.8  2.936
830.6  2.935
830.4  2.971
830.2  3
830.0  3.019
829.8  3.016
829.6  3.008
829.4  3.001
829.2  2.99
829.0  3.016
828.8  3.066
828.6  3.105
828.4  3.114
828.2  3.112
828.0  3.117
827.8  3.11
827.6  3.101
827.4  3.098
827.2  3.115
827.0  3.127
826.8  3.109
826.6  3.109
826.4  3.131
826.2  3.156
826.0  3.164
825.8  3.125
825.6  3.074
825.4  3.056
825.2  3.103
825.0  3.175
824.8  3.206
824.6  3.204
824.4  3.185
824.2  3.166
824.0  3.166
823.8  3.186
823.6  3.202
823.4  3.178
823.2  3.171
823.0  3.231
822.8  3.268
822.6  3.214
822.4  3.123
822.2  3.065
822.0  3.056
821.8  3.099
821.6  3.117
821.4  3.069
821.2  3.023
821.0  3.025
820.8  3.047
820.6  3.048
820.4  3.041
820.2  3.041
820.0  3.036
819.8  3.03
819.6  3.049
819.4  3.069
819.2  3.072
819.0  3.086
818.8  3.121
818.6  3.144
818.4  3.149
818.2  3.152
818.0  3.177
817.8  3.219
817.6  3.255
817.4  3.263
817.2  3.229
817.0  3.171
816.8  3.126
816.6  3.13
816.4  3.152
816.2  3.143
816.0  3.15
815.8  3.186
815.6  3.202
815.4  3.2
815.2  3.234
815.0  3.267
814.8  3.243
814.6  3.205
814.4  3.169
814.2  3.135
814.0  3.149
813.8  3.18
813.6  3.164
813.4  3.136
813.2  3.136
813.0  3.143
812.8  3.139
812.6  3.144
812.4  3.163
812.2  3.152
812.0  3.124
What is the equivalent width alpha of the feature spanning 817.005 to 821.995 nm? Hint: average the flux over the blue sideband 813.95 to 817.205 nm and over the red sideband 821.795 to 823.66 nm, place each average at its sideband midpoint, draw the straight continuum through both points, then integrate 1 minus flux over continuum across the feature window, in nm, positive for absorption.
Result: 0.10 nm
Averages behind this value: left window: 3.18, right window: 3.16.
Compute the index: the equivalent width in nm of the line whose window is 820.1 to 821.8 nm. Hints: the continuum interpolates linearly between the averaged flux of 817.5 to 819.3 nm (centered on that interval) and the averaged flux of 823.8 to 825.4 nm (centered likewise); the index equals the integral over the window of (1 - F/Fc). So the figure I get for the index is 0.06 nm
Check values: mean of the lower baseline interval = 3.15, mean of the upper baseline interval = 3.17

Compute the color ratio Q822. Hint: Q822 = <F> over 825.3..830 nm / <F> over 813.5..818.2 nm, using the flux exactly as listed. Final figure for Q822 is 0.97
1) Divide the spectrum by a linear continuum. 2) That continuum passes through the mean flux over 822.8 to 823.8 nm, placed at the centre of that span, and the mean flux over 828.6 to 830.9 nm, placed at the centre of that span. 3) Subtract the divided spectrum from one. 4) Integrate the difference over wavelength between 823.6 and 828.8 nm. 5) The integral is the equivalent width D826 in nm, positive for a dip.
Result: -0.04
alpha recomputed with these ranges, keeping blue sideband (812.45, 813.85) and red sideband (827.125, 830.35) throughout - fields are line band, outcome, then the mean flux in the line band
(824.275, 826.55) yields -0.047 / 3.14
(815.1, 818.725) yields -0.064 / 3.18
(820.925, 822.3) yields 0.015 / 3.07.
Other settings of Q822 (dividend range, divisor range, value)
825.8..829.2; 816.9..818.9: 0.97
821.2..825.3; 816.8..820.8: 1.01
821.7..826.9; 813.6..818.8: 0.99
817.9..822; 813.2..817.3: 0.97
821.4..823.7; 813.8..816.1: 0.99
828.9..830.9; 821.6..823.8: 0.95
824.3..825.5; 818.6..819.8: 1.02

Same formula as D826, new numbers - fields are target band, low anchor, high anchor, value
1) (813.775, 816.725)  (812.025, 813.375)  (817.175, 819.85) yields -0.04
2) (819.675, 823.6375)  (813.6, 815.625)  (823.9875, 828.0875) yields 0.07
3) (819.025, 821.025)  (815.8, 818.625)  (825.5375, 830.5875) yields 0.07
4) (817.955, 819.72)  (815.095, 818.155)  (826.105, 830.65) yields 0.03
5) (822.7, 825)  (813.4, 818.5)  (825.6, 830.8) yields -0.06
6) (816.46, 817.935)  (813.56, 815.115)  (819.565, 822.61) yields -0.03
